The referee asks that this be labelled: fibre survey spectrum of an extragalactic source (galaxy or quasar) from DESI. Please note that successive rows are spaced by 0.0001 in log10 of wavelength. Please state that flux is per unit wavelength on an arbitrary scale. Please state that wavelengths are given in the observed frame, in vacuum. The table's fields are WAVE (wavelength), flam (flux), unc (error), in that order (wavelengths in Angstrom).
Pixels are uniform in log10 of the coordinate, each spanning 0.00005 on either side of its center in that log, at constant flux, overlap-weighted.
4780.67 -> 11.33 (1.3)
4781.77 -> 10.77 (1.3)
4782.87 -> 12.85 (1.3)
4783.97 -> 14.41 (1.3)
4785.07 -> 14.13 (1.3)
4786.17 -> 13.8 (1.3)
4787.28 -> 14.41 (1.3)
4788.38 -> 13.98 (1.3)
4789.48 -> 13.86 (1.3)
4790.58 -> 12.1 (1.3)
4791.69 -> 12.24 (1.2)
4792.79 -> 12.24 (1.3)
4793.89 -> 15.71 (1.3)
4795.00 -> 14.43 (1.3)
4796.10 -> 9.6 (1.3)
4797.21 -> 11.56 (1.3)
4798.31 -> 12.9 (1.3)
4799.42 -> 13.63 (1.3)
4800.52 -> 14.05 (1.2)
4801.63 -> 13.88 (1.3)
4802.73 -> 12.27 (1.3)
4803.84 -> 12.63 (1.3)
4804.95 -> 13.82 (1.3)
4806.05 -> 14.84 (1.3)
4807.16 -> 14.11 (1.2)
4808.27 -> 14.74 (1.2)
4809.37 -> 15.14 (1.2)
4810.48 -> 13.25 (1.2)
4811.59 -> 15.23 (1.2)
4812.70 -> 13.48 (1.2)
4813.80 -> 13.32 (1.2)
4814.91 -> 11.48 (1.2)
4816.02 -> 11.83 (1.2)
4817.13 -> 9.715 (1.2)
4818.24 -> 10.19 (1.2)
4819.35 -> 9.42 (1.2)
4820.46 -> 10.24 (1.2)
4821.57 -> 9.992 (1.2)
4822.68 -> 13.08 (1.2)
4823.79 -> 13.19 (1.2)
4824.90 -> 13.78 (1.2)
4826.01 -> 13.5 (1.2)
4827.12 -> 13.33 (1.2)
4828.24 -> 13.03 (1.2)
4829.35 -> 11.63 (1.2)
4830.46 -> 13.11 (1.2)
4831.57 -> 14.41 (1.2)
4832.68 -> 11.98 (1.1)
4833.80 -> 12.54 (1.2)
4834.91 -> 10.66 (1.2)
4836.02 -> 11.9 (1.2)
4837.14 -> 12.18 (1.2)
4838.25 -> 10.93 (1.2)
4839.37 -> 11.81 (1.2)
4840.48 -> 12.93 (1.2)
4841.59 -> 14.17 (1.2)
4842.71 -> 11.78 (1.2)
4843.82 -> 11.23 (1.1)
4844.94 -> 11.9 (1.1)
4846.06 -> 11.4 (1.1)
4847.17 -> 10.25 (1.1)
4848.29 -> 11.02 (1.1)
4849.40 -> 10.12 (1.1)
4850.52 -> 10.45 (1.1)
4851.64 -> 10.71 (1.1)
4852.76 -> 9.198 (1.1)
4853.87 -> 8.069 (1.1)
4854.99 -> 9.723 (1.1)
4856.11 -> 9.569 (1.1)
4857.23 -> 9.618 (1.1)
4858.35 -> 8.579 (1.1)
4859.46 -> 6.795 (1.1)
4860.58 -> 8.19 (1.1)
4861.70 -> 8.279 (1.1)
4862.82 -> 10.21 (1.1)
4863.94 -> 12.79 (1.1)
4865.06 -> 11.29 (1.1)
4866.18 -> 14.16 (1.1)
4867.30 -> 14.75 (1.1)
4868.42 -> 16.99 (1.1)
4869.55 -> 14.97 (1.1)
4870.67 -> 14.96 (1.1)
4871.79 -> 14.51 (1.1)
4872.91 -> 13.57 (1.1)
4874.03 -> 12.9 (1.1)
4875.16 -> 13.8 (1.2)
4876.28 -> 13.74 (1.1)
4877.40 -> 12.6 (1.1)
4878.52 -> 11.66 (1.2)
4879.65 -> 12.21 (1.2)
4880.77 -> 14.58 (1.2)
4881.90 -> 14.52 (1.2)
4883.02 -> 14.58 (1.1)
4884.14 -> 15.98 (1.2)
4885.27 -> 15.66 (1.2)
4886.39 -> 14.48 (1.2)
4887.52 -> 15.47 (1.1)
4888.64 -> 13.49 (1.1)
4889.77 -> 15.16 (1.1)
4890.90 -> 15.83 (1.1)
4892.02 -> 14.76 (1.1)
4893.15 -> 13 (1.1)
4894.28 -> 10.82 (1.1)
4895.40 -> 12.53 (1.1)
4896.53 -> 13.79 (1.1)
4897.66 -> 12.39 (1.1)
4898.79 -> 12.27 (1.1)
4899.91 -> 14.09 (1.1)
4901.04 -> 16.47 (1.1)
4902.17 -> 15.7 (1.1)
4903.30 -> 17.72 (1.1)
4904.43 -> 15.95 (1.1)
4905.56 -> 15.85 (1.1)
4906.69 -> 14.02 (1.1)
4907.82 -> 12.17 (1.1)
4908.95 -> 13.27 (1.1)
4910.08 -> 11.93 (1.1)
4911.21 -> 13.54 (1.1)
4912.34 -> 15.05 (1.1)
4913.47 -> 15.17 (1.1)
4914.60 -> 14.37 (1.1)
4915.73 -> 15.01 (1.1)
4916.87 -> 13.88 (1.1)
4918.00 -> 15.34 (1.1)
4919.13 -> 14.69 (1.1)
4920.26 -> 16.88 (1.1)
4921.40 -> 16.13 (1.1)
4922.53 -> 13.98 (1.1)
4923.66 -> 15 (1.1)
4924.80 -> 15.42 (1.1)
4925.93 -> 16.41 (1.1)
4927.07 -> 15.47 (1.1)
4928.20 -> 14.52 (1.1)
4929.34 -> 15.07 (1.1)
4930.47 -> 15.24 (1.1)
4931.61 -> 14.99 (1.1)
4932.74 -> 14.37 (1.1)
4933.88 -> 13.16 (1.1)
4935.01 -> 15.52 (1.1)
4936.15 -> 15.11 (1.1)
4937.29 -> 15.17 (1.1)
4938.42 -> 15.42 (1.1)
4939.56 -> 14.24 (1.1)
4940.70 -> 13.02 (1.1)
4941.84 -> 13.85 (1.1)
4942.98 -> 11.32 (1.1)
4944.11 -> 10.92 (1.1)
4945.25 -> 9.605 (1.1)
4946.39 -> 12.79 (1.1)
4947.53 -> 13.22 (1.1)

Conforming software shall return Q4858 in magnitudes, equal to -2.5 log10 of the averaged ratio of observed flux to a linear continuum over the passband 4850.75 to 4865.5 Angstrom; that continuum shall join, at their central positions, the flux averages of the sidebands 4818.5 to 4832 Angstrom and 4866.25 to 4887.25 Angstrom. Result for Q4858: 0.39 mag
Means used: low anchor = 12.3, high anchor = 14.3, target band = 9.47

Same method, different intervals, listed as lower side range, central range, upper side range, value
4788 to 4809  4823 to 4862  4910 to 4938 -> 0.23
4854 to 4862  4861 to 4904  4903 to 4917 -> -0.22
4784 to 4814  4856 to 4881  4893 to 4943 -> 0.15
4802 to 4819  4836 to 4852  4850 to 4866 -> -0.08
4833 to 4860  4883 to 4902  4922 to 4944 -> -0.12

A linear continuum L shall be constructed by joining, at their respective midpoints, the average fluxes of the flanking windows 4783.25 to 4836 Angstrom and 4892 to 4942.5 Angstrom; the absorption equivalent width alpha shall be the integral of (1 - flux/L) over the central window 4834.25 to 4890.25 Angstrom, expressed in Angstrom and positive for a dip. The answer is 6.1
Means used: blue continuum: 12.9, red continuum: 14.5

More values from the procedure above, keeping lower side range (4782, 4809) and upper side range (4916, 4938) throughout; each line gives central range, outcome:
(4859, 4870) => 1.87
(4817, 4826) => 1.53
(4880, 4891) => -0.26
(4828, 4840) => 1.48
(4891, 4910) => 0.90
